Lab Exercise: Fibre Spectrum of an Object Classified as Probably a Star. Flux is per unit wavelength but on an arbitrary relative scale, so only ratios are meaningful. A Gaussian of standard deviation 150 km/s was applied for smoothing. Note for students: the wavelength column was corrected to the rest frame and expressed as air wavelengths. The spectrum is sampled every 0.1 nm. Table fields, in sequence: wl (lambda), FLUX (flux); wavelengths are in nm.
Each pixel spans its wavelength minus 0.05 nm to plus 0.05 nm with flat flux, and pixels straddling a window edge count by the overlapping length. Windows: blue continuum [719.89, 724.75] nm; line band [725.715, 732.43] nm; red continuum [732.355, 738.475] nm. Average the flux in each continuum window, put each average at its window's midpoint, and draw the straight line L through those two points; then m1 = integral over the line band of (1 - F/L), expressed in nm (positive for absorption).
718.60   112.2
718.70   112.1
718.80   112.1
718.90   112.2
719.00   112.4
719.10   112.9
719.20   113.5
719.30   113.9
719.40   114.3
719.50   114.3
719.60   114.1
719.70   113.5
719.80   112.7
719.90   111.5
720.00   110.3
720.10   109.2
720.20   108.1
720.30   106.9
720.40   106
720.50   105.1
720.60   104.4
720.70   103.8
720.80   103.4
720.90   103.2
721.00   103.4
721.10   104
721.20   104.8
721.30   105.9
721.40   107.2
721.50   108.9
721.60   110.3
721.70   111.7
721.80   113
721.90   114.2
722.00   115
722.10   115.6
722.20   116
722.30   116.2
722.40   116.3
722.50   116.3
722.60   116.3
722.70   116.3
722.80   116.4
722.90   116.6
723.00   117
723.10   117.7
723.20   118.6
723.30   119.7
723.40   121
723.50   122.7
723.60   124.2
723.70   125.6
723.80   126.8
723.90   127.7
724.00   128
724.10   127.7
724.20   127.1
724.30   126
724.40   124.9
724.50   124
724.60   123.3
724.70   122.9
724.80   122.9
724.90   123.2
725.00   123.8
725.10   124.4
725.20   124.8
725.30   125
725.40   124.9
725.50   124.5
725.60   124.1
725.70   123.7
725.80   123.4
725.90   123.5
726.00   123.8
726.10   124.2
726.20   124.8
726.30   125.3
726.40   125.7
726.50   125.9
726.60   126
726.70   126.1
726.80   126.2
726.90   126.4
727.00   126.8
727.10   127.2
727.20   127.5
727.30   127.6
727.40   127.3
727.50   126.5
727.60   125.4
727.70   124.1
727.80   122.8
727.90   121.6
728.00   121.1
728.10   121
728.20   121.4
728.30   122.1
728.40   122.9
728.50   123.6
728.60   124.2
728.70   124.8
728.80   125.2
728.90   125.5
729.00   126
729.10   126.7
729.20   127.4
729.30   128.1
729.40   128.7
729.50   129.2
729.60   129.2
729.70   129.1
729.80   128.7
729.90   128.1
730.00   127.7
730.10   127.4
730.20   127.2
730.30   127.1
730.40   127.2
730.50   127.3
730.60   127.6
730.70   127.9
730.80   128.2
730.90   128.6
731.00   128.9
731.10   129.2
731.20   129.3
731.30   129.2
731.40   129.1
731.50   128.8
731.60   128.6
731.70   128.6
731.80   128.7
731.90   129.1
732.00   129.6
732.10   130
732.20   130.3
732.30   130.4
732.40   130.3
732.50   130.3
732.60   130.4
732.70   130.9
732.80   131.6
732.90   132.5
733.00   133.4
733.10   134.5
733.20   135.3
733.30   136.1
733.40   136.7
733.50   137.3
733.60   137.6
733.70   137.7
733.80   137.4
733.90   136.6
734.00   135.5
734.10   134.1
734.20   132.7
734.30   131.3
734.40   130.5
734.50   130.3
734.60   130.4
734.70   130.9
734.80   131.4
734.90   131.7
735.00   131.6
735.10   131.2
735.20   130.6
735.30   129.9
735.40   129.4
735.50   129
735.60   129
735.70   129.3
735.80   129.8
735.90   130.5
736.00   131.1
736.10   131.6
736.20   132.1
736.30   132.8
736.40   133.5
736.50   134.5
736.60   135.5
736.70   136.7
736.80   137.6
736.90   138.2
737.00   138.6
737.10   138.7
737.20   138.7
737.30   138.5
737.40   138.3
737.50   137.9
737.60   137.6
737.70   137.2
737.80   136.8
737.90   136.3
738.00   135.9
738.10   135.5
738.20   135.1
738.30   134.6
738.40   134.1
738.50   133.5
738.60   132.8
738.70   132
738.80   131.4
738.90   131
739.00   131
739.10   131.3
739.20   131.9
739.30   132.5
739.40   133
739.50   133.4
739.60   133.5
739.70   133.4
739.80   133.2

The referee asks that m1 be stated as -0.10 nm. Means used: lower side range 115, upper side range 134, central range 127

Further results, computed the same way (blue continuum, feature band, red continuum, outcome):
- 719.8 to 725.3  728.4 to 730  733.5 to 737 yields -0.026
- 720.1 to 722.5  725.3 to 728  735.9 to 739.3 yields -0.176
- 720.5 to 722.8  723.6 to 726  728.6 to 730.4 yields -0.159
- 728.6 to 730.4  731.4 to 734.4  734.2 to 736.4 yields -0.074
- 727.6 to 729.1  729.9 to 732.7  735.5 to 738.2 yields -0.029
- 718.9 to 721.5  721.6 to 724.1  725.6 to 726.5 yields -0.061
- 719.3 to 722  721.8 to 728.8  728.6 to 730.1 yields -0.247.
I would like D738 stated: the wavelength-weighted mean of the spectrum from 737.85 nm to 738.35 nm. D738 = 135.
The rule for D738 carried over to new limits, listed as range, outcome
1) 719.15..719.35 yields 114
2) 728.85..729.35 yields 127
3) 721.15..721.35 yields 105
